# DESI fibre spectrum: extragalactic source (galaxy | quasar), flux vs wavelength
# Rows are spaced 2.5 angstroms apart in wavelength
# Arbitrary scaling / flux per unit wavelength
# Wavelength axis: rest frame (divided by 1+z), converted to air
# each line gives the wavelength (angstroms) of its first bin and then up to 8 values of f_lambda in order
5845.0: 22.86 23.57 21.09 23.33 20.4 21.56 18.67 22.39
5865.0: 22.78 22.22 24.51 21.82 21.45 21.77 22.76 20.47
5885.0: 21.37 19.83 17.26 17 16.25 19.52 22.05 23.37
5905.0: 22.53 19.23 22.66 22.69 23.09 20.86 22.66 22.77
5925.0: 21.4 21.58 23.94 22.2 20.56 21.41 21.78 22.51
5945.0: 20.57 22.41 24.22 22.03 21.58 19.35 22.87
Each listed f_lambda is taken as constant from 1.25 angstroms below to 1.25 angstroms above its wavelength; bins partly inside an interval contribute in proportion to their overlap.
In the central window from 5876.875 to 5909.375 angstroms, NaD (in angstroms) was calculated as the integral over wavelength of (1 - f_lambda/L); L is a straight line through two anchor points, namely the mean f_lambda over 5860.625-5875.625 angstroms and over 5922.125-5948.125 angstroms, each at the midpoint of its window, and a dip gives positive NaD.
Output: 2.8 angstroms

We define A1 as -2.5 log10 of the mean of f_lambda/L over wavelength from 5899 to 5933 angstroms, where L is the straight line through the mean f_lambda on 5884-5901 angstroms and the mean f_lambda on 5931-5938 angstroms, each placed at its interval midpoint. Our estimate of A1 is -0.09 mag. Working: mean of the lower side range 19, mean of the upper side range 21.5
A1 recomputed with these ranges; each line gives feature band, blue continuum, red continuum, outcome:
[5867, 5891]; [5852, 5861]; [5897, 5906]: 0.00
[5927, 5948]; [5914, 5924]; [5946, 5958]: 0.01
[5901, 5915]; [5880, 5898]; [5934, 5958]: -0.12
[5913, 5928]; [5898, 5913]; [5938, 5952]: 0.00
